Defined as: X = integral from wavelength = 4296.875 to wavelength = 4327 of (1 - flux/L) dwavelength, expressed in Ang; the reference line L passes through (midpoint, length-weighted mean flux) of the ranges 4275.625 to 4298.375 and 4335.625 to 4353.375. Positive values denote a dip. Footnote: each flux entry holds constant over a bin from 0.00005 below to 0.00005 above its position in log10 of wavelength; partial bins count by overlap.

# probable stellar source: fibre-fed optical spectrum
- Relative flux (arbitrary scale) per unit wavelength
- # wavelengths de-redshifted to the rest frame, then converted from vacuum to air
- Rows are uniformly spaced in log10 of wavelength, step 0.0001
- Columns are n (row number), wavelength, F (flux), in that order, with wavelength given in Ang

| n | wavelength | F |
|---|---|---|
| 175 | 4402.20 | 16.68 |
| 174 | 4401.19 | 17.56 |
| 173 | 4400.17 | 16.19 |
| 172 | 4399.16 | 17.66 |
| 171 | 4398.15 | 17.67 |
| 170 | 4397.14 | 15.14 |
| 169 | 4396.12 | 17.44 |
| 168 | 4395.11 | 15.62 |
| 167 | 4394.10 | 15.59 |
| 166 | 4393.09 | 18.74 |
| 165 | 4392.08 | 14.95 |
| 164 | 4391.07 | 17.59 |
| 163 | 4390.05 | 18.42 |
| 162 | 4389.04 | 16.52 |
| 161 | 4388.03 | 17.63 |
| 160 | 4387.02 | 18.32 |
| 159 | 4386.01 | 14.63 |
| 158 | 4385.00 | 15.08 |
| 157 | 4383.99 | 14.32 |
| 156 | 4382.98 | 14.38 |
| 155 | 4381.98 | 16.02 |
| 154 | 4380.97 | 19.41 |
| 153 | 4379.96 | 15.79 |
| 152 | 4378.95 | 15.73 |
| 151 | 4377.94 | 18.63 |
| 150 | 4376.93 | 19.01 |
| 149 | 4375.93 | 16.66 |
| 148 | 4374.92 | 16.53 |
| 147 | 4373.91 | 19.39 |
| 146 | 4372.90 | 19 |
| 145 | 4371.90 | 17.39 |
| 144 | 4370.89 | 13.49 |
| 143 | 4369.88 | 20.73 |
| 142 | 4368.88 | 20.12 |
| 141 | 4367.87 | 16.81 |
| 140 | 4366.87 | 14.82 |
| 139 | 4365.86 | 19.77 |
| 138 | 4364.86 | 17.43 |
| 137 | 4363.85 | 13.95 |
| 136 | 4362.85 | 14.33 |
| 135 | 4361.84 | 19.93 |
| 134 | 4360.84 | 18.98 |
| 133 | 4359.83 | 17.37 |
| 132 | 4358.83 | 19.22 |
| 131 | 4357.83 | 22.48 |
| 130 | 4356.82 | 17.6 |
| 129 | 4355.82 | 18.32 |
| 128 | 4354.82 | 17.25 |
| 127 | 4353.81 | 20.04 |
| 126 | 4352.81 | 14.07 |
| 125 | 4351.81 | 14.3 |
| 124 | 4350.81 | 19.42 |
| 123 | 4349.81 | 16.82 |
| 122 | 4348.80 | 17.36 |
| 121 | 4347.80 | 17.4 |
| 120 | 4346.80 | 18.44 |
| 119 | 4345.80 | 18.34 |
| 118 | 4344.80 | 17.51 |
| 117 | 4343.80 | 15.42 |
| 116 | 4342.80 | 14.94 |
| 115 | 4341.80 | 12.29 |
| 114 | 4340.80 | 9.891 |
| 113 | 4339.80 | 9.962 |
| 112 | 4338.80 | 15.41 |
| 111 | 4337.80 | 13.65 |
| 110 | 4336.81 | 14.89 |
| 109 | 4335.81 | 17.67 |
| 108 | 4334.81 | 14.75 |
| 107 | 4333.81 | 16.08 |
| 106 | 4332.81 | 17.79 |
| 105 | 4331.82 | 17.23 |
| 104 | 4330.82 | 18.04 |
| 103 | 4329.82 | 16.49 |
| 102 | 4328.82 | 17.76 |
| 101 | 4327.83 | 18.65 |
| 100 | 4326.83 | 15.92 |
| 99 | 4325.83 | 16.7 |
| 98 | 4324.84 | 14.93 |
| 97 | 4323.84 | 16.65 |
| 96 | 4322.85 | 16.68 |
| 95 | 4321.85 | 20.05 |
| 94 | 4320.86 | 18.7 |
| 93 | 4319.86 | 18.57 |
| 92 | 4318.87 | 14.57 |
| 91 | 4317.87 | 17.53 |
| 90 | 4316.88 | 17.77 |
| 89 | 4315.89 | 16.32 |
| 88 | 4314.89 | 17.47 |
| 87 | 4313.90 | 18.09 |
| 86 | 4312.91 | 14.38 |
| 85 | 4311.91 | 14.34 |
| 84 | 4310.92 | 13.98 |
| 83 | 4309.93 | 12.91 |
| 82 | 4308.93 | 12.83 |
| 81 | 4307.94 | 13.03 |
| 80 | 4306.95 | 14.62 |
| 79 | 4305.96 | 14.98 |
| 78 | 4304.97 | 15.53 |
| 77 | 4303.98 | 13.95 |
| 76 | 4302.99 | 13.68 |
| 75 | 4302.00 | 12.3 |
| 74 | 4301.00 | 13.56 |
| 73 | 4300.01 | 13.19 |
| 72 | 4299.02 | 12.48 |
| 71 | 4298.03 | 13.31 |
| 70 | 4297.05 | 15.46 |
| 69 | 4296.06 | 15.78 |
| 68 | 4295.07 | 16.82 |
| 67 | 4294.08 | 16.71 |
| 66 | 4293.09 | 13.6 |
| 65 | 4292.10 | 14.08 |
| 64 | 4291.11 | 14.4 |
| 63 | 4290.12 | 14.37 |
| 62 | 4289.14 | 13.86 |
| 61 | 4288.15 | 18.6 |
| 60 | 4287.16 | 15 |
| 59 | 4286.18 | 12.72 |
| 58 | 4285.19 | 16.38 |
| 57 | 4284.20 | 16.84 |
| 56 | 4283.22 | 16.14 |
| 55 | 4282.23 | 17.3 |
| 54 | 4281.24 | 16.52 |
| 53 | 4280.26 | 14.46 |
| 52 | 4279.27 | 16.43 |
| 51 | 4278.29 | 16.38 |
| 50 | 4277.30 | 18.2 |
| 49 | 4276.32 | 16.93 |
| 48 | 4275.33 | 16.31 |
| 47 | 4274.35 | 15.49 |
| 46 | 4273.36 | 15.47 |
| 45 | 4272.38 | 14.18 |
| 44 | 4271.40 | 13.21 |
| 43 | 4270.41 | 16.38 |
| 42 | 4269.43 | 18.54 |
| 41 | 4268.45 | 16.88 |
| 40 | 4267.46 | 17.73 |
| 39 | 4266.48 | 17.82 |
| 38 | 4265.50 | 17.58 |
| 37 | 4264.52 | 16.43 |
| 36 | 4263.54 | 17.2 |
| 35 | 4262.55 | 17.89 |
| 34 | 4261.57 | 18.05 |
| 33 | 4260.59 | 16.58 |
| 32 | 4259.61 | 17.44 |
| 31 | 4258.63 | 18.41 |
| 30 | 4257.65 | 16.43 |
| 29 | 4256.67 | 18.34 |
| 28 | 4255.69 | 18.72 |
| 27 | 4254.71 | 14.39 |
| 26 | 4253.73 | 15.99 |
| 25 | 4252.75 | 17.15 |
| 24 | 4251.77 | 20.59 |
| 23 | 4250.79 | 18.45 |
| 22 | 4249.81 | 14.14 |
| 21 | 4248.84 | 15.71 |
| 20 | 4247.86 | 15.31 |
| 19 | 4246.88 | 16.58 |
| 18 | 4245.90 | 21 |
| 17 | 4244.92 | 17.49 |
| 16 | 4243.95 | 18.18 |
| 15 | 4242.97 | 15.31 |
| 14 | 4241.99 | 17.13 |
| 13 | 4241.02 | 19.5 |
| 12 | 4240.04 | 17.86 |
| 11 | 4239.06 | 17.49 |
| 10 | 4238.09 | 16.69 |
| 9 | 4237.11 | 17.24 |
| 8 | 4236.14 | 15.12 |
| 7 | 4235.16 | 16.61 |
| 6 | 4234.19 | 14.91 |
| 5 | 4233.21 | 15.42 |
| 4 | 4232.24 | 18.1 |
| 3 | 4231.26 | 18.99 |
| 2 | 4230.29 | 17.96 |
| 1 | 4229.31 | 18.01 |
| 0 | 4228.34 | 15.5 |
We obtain 0.5 Ang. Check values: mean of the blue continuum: 15.7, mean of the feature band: 15.3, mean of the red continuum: 15.4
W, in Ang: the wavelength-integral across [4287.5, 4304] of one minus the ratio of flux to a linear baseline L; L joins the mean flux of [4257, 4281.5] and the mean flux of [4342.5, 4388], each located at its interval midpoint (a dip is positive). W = 2.3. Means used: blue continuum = 16.7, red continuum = 17.3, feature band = 14.5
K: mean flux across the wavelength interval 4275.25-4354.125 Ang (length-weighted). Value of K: 15.7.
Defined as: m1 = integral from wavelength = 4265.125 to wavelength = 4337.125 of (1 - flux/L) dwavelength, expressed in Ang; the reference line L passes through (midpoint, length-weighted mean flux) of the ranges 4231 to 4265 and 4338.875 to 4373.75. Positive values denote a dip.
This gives 5.15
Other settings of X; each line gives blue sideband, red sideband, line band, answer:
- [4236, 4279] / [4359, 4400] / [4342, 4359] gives -0.4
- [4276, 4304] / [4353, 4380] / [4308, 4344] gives 1.3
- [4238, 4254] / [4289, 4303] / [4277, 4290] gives -0.8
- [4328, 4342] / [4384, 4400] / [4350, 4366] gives -1.9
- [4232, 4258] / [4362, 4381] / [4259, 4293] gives 1.8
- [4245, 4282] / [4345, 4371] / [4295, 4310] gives 2.8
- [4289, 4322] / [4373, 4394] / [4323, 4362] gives -1.7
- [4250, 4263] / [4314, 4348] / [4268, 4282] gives 0.9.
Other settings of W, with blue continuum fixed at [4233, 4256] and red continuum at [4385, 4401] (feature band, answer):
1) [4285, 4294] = 1.11 Ang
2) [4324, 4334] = -0.08 Ang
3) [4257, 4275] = 0.17 Ang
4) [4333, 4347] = 1.58 Ang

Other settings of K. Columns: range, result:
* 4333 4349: 15.3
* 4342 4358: 17.3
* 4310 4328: 16.6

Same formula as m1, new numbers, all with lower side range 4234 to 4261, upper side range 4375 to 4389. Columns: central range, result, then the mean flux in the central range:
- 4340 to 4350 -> 0.7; 15.6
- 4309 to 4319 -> 0.7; 15.6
